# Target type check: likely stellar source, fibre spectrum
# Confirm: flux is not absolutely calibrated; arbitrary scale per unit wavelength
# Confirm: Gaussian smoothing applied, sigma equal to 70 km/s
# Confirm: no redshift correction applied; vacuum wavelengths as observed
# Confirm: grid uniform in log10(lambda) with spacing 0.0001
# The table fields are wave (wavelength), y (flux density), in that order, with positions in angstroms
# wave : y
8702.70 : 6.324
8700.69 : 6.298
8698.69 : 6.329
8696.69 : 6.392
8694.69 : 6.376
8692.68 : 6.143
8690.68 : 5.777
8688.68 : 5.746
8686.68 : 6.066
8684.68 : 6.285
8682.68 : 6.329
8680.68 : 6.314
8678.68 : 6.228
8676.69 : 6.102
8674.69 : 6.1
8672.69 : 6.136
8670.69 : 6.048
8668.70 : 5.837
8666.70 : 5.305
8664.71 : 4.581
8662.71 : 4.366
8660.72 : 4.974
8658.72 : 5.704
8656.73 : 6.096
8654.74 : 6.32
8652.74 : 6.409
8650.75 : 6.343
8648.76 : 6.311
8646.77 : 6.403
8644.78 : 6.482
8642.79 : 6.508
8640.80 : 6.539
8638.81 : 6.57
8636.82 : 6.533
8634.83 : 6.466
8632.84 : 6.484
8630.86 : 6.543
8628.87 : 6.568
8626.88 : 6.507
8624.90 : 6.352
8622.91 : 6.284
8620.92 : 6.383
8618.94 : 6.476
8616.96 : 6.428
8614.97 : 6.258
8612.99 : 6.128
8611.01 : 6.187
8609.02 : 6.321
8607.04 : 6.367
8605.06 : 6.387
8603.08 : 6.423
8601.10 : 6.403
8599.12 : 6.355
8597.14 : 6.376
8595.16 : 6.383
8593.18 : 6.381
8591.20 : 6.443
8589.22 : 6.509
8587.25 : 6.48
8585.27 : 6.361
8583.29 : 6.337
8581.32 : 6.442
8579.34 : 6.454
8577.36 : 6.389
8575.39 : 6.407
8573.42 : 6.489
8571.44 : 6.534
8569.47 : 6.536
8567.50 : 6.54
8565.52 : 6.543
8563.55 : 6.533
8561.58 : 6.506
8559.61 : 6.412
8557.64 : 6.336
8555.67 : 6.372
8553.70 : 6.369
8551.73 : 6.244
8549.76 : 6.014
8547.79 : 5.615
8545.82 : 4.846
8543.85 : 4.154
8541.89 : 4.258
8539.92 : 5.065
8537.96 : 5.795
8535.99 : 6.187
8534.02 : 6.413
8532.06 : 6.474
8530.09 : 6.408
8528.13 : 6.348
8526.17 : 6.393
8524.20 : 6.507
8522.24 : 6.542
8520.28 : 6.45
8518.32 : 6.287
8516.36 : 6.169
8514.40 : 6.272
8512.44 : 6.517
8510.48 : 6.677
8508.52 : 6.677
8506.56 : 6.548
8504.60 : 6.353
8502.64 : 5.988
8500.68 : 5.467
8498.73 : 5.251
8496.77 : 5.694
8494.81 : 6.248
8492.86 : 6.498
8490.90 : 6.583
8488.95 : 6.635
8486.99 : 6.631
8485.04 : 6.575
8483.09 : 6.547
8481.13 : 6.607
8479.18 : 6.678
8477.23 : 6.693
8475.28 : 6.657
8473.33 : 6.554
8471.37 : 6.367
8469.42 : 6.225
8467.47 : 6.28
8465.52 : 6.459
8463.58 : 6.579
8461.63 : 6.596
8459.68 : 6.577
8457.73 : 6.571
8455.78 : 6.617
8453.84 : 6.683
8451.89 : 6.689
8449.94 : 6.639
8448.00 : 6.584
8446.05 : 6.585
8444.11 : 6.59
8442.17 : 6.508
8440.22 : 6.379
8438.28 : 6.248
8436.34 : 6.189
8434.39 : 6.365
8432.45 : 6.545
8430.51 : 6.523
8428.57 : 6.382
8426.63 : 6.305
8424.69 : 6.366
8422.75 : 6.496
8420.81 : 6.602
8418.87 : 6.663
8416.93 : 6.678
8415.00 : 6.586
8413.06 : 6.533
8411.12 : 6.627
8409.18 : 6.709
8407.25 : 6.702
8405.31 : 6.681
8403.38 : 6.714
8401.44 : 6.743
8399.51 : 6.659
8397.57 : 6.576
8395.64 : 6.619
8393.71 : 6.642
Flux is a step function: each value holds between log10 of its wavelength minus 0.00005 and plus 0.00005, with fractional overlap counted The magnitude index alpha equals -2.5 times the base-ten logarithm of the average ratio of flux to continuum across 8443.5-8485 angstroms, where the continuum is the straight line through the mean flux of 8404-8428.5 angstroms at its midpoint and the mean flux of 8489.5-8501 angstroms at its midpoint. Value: -0.06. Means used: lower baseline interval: 6.57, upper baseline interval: 6.01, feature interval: 6.56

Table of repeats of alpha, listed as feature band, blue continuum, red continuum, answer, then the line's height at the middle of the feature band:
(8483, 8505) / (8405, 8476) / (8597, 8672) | 0.04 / 6.43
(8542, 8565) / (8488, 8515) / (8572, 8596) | 0.08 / 6.36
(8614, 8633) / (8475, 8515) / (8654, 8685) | -0.09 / 5.94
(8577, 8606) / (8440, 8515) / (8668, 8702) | -0.02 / 6.28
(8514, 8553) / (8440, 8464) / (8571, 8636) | 0.10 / 6.49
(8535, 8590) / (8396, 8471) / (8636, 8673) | 0.02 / 6.2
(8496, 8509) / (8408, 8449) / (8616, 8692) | 0.07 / 6.38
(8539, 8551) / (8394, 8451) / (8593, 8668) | 0.25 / 6.34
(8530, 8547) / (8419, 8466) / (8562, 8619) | 0.18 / 6.44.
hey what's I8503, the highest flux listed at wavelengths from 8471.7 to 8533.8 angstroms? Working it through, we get 6.693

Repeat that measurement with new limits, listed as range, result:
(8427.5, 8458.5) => 6.689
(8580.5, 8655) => 6.57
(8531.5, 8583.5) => 6.543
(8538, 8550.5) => 6.014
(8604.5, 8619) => 6.476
